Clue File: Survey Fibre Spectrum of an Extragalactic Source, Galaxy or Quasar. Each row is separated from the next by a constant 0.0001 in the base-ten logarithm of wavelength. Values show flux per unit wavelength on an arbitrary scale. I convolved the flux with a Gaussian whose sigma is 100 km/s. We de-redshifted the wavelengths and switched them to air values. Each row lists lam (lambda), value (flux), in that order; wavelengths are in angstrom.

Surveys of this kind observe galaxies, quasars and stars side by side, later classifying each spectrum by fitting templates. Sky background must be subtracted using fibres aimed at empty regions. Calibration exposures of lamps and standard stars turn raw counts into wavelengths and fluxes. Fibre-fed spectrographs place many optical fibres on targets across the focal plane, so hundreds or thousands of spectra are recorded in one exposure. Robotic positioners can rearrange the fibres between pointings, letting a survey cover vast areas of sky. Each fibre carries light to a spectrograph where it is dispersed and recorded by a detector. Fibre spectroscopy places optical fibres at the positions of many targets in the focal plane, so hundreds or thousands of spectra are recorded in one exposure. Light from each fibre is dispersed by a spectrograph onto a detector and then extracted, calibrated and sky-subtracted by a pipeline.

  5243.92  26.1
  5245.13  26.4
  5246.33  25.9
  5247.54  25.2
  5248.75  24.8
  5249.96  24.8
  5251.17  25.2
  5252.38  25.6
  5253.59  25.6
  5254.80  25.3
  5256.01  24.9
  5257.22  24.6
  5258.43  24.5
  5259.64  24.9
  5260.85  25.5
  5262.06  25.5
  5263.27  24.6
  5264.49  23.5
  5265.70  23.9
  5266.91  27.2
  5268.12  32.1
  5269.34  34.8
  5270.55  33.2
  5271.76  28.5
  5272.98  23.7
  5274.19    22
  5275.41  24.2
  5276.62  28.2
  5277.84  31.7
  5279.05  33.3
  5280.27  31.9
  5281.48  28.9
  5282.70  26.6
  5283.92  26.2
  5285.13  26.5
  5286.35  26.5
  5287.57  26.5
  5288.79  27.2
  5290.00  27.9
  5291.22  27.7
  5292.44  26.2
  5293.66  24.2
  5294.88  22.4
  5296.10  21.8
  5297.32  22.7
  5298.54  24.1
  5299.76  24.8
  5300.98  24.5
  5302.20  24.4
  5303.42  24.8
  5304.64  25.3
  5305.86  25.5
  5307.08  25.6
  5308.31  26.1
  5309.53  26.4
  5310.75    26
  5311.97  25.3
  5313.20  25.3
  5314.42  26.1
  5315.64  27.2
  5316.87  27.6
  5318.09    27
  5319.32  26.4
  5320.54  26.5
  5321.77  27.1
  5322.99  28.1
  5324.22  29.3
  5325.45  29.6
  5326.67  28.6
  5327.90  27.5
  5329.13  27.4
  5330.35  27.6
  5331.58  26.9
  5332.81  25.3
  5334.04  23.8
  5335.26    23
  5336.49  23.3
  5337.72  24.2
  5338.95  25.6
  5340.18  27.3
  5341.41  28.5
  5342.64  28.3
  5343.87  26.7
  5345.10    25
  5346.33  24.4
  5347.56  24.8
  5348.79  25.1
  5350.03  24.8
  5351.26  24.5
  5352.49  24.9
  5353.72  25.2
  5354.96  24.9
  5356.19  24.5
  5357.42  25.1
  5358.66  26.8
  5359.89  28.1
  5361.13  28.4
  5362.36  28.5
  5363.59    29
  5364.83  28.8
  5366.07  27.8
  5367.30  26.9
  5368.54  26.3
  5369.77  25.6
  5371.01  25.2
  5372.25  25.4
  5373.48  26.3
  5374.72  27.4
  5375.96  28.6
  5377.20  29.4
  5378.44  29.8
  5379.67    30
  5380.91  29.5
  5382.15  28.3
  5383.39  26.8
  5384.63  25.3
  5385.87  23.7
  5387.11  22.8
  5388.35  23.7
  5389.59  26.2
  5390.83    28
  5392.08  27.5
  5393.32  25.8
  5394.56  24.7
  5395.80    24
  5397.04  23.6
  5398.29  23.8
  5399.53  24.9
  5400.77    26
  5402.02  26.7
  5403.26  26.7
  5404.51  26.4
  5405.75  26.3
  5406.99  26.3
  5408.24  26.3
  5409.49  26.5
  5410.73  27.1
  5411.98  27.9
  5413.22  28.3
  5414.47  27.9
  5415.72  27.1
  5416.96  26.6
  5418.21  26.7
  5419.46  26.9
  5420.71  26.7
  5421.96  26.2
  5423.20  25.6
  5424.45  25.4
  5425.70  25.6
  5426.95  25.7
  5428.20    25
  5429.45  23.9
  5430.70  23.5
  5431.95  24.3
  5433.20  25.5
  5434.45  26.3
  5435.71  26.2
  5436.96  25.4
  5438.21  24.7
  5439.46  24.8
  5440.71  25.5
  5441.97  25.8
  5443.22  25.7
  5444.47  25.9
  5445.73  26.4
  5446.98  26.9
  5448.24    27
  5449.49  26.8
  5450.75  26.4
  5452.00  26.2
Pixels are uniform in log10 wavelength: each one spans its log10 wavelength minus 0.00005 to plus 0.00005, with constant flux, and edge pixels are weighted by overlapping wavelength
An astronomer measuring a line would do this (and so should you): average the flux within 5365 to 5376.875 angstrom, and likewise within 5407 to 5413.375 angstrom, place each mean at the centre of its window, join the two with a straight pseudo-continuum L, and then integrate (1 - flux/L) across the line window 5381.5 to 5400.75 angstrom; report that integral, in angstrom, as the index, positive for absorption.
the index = 1.1 angstrom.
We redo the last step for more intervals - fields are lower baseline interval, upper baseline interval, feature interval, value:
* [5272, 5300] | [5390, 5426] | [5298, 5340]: 0.40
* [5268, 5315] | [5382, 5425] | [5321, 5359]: 0.42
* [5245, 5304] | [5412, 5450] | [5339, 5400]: -0.62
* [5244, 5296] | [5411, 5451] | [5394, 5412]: 0.25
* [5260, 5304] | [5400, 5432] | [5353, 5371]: -0.27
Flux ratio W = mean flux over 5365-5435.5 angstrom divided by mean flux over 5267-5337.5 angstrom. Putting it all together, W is 0.98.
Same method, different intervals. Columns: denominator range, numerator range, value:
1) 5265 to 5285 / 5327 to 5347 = 0.91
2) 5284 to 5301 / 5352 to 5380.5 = 1.07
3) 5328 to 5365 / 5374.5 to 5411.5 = 1.01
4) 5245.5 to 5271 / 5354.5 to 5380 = 1.04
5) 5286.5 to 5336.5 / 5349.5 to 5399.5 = 1.02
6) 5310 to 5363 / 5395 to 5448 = 0.98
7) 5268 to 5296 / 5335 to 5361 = 0.92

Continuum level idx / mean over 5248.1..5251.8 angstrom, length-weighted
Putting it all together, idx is 24.9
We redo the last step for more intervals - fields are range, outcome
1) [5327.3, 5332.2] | 27.3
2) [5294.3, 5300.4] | 23.2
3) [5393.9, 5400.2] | 24.2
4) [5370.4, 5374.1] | 25.7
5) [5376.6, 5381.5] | 29.7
